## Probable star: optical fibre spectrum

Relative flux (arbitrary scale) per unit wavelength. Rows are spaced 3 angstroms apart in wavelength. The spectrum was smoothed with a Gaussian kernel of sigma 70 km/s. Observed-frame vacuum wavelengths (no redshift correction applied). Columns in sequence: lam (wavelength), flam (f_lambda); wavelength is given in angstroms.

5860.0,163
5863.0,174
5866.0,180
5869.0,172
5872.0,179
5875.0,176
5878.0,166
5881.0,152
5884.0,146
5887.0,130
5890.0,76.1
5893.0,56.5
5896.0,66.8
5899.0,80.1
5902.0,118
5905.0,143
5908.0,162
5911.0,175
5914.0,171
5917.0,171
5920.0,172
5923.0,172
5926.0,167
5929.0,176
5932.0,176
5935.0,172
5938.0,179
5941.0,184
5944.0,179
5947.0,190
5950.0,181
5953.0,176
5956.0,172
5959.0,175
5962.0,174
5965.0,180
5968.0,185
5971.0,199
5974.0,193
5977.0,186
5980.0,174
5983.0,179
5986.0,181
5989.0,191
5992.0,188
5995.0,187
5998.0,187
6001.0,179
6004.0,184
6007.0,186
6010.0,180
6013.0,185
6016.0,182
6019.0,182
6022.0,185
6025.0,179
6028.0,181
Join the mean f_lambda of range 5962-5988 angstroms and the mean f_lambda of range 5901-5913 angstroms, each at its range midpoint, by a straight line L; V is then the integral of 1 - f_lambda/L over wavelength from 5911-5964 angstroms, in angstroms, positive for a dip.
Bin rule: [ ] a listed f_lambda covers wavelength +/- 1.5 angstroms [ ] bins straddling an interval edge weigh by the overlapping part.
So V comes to -3.1 angstroms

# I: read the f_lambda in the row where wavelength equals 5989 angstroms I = 191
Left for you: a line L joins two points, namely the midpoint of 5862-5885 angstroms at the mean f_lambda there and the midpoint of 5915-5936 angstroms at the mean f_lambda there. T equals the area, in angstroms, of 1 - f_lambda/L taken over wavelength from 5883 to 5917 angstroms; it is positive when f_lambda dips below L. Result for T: 9.6 angstroms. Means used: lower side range 168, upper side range 172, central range 122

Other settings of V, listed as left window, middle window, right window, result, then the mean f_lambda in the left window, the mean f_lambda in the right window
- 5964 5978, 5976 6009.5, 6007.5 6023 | 0.4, 189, 183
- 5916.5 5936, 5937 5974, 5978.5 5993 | -0.9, 172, 182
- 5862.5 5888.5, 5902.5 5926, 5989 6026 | 0.7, 164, 184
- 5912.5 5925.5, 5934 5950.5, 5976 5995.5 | -0.5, 171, 183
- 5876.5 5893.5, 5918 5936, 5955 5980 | -2.1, 125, 183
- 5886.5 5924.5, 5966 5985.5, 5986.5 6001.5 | -1.2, 130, 187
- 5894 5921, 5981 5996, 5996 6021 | -0.9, 138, 183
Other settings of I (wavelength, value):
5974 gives 193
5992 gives 188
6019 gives 182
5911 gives 175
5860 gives 163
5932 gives 176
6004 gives 184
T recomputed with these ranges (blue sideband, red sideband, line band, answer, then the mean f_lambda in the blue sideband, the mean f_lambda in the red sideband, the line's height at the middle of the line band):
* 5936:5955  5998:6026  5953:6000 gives -0.33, 181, 183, 182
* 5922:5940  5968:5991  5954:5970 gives 0.35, 174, 186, 182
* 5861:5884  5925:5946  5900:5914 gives 1.95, 169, 177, 173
